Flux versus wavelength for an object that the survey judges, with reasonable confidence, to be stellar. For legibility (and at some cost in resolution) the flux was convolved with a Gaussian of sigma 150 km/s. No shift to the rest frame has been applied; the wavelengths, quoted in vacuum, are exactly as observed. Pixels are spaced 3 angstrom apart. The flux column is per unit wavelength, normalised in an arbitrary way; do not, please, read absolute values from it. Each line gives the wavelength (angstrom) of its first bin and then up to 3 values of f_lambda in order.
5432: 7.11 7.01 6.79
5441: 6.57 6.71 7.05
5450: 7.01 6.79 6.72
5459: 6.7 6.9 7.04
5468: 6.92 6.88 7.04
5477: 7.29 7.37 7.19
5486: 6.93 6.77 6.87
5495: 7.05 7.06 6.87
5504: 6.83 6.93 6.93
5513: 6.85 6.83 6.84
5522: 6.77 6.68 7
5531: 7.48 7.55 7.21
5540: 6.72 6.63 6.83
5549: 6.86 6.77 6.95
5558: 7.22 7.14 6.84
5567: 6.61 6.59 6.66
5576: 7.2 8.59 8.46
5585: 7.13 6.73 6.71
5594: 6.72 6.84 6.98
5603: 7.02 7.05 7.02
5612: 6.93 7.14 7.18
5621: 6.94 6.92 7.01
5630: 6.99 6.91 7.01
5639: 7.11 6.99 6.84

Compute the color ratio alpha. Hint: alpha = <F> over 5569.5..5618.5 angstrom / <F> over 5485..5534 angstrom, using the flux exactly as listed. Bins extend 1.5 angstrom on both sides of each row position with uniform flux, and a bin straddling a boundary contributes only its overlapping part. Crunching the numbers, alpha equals 1.0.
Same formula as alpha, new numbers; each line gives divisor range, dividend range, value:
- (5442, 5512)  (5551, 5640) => 1.01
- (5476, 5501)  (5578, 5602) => 1.03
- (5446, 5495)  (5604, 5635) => 1.01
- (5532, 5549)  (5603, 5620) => 1.01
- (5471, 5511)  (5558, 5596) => 1.02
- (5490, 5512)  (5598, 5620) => 1.02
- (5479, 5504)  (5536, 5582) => 1.01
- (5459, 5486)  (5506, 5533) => 0.98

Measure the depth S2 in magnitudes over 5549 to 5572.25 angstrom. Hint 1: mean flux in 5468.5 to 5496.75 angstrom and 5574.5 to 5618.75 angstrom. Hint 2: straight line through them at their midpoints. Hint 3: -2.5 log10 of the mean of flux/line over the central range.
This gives 0.04 mag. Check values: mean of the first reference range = 7.04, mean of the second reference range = 7.18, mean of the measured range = 6.87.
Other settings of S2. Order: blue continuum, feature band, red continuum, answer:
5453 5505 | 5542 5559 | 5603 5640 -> 0.018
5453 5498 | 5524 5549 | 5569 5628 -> 0.004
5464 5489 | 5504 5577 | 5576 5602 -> 0.040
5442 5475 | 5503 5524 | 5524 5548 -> 0.020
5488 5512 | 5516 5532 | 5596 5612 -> 0.001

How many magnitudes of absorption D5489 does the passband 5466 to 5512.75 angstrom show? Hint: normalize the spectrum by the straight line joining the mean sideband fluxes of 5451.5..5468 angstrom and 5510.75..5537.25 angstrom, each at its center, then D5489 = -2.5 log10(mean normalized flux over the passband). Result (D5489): -0.01 mag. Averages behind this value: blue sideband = 6.84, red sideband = 7.01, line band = 6.99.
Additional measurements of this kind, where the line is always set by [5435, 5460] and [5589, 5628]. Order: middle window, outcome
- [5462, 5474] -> -0.020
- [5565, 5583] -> -0.058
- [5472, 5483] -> -0.058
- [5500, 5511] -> -0.005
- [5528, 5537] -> -0.075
